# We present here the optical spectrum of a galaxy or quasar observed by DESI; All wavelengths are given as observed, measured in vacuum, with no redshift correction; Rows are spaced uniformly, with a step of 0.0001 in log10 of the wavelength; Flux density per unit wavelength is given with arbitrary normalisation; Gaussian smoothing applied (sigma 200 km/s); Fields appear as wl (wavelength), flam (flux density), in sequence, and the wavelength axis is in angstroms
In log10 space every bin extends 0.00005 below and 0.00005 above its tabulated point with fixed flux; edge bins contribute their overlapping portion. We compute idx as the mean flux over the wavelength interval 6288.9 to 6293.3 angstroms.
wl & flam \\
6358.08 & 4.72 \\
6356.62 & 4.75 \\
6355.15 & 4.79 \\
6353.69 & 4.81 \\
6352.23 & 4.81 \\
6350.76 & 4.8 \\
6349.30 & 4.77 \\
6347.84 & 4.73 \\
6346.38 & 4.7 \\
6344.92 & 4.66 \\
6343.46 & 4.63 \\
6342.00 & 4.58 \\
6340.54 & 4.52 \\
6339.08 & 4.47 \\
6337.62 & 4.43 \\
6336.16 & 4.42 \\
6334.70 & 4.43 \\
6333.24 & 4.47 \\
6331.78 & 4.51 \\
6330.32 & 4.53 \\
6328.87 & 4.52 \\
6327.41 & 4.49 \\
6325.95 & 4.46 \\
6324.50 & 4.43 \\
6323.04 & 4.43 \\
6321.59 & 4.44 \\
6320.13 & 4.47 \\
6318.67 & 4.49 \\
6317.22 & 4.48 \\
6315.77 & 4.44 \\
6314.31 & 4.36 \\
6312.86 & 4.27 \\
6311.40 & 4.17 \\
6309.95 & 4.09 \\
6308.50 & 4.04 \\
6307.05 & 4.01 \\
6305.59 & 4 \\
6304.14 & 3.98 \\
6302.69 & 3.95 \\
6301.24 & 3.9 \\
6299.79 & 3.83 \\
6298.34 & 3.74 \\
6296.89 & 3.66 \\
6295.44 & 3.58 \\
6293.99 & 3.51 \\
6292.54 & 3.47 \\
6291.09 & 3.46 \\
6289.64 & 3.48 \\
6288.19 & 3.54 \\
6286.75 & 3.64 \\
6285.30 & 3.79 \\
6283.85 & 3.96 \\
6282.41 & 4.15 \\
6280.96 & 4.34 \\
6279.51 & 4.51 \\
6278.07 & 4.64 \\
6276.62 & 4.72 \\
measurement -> 3.47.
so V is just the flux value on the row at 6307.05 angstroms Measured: 4.01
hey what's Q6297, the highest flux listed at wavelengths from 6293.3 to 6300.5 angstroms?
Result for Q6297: 3.83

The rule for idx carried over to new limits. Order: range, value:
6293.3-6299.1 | 3.62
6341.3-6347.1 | 4.64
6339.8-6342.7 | 4.55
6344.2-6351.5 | 4.73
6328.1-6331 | 4.53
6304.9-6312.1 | 4.06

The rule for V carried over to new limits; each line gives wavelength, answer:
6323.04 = 4.43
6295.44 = 3.58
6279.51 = 4.51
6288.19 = 3.54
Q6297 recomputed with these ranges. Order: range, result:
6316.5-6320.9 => 4.49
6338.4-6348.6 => 4.73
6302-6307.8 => 4.01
